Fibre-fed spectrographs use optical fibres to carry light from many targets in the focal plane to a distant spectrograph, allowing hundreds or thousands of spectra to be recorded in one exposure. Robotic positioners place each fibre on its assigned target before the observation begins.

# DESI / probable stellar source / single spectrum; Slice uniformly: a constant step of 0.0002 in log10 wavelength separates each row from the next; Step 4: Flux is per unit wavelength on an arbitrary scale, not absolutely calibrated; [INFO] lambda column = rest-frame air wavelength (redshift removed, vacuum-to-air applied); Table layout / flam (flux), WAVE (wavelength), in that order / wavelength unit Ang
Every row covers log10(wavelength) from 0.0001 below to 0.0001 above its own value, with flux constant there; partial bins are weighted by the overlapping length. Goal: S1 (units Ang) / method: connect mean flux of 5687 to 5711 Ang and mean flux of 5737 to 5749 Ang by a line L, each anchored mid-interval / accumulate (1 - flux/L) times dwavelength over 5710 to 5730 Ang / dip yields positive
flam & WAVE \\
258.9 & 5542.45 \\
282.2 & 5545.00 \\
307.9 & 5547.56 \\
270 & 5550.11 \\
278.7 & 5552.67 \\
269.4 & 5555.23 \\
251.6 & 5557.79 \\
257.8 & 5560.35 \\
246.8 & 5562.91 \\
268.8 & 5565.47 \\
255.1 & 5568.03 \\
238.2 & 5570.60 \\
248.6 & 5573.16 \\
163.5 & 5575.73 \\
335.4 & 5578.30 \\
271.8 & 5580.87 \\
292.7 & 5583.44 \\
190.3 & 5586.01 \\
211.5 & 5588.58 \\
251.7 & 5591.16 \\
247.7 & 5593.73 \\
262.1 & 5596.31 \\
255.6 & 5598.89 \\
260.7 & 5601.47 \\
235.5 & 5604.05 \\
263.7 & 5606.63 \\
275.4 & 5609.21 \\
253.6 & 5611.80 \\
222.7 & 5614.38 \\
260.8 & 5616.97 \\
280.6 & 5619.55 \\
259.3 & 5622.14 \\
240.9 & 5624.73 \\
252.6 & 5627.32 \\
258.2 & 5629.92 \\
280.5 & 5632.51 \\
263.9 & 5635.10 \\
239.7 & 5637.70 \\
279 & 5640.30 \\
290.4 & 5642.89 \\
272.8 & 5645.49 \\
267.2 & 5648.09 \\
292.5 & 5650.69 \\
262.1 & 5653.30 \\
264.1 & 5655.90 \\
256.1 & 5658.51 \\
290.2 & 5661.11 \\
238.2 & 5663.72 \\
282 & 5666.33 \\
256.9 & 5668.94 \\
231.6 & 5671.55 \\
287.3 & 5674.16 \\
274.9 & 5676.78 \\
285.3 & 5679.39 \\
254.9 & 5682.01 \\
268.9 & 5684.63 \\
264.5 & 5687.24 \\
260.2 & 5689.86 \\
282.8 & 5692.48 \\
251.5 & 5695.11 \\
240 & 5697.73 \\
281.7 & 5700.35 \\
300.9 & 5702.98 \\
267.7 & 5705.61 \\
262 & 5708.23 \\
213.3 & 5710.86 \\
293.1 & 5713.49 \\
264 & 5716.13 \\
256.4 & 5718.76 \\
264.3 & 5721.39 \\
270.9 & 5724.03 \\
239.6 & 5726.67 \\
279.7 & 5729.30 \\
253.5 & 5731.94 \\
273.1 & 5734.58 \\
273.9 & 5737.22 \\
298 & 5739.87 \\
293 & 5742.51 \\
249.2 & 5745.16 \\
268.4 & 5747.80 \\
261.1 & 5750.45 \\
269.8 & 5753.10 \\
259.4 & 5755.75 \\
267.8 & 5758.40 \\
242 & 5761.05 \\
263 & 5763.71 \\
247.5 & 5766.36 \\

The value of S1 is 0.7 Ang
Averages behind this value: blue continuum 265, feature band 261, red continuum 277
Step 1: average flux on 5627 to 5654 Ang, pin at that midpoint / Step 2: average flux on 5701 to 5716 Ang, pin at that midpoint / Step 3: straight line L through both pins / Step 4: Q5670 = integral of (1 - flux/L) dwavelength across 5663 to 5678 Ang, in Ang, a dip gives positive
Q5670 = 0.3 Ang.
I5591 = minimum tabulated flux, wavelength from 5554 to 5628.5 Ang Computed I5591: 163.5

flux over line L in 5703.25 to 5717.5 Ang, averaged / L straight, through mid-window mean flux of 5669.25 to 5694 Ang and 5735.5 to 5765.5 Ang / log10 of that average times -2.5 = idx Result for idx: 0.018 mag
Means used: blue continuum 267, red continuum 268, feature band 263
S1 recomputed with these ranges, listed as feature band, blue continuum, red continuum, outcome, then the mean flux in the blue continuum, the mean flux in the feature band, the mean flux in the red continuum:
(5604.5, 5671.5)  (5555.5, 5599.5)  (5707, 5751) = -1.8 Ang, 250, 263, 266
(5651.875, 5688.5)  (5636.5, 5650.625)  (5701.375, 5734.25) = 0.5 Ang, 272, 266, 264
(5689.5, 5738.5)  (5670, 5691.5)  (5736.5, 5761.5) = 0.5 Ang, 266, 265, 269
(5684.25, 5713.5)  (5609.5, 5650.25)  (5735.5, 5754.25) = 0.5 Ang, 263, 264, 273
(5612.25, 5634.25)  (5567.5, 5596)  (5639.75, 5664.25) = 0.4 Ang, 246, 257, 272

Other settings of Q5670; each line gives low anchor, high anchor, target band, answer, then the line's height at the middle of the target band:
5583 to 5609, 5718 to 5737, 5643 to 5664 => -1.37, 254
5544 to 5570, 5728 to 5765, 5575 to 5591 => 1.21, 268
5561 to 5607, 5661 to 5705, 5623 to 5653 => -0.87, 259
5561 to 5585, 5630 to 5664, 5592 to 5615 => 0.74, 262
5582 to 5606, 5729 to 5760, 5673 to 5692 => -0.81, 260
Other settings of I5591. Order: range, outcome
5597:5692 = 222.7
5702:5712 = 213.3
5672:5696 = 251.5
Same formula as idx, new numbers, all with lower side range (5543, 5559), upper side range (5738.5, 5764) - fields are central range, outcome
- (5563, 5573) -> 0.09 mag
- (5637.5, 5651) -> -0.01 mag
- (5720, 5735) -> 0.02 mag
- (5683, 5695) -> 0.01 mag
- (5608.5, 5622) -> 0.06 mag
